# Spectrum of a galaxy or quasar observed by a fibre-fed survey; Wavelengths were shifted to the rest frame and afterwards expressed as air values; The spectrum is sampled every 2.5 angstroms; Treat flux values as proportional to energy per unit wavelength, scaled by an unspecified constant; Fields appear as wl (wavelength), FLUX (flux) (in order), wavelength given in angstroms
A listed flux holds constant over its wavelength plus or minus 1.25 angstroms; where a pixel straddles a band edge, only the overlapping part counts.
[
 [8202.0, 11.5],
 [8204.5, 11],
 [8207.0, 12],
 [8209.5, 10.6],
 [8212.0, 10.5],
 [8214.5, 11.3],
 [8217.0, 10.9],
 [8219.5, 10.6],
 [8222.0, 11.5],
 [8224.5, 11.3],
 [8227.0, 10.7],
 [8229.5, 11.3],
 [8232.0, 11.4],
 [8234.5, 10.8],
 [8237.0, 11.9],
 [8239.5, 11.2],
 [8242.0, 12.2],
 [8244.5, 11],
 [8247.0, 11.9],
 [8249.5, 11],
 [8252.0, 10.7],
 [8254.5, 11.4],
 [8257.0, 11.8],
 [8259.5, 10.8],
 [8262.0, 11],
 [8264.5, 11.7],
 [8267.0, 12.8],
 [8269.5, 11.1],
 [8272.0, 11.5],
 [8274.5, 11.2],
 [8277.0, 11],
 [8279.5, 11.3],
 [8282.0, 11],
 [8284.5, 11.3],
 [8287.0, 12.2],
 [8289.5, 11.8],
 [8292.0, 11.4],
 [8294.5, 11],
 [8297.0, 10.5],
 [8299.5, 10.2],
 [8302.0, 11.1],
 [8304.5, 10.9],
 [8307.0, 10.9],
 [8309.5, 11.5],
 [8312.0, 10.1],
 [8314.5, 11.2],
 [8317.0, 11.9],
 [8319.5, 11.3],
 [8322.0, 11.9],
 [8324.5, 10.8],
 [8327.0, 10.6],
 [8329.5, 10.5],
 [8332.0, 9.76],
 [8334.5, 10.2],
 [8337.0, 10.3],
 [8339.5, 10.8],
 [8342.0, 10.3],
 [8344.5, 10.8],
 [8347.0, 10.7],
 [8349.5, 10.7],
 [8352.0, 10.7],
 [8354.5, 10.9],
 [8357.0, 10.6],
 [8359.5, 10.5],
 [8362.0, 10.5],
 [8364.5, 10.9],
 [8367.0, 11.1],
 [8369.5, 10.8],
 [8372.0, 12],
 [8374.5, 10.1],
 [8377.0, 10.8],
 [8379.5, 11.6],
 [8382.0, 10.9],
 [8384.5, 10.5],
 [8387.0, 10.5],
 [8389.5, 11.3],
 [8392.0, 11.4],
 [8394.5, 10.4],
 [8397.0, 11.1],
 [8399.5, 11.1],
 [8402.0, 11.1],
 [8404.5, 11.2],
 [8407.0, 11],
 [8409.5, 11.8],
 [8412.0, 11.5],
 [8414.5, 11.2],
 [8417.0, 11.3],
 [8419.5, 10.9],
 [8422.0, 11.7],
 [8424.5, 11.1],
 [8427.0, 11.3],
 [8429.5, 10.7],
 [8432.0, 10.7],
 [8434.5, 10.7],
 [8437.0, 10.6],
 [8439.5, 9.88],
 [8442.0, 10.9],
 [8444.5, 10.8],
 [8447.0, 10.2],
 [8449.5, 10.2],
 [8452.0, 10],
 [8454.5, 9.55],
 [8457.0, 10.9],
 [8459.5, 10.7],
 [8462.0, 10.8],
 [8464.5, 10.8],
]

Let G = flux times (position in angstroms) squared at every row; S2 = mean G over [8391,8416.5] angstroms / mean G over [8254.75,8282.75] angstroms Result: 1.01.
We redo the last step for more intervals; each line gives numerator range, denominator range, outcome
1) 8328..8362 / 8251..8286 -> 0.95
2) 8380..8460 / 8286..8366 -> 1.02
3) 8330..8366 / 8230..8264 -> 0.95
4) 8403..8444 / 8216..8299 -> 1.02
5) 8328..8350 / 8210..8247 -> 0.96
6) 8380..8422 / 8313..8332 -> 1.02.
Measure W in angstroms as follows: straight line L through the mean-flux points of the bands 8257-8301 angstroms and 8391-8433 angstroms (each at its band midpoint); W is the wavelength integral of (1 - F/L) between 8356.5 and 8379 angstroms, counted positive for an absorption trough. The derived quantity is 0.7 angstroms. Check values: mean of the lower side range 11.3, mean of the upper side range 11.1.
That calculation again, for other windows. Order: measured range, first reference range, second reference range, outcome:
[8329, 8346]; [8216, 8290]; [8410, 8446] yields 1.18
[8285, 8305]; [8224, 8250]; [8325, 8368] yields -0.38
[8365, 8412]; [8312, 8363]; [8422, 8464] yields -1.67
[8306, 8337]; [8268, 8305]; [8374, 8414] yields 0.76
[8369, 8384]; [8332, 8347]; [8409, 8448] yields -0.52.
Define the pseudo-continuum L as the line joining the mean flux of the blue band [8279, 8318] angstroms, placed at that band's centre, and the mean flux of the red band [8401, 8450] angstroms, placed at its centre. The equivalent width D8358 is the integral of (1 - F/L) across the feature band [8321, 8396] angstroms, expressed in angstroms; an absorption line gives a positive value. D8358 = 1.96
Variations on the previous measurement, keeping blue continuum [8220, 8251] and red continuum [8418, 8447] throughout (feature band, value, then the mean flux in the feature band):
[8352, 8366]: 0.4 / 10.7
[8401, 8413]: -0.5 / 11.3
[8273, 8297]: -0.2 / 11.3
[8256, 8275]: -0.4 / 11.5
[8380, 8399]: 0.0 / 10.9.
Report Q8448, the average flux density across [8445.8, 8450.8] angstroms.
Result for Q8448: 10.2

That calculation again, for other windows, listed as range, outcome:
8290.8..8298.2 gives 11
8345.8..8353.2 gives 10.7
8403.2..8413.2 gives 11.4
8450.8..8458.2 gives 10.1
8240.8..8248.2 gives 11.7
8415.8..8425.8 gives 11.2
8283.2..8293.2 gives 11.7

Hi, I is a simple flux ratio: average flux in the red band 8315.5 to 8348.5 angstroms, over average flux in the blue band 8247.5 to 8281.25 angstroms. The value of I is 0.9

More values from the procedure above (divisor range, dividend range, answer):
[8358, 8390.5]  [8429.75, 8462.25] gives 0.96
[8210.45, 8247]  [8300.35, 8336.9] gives 0.97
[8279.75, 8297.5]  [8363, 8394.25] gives 0.97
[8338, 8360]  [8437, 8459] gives 0.97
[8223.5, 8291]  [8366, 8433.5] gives 0.97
